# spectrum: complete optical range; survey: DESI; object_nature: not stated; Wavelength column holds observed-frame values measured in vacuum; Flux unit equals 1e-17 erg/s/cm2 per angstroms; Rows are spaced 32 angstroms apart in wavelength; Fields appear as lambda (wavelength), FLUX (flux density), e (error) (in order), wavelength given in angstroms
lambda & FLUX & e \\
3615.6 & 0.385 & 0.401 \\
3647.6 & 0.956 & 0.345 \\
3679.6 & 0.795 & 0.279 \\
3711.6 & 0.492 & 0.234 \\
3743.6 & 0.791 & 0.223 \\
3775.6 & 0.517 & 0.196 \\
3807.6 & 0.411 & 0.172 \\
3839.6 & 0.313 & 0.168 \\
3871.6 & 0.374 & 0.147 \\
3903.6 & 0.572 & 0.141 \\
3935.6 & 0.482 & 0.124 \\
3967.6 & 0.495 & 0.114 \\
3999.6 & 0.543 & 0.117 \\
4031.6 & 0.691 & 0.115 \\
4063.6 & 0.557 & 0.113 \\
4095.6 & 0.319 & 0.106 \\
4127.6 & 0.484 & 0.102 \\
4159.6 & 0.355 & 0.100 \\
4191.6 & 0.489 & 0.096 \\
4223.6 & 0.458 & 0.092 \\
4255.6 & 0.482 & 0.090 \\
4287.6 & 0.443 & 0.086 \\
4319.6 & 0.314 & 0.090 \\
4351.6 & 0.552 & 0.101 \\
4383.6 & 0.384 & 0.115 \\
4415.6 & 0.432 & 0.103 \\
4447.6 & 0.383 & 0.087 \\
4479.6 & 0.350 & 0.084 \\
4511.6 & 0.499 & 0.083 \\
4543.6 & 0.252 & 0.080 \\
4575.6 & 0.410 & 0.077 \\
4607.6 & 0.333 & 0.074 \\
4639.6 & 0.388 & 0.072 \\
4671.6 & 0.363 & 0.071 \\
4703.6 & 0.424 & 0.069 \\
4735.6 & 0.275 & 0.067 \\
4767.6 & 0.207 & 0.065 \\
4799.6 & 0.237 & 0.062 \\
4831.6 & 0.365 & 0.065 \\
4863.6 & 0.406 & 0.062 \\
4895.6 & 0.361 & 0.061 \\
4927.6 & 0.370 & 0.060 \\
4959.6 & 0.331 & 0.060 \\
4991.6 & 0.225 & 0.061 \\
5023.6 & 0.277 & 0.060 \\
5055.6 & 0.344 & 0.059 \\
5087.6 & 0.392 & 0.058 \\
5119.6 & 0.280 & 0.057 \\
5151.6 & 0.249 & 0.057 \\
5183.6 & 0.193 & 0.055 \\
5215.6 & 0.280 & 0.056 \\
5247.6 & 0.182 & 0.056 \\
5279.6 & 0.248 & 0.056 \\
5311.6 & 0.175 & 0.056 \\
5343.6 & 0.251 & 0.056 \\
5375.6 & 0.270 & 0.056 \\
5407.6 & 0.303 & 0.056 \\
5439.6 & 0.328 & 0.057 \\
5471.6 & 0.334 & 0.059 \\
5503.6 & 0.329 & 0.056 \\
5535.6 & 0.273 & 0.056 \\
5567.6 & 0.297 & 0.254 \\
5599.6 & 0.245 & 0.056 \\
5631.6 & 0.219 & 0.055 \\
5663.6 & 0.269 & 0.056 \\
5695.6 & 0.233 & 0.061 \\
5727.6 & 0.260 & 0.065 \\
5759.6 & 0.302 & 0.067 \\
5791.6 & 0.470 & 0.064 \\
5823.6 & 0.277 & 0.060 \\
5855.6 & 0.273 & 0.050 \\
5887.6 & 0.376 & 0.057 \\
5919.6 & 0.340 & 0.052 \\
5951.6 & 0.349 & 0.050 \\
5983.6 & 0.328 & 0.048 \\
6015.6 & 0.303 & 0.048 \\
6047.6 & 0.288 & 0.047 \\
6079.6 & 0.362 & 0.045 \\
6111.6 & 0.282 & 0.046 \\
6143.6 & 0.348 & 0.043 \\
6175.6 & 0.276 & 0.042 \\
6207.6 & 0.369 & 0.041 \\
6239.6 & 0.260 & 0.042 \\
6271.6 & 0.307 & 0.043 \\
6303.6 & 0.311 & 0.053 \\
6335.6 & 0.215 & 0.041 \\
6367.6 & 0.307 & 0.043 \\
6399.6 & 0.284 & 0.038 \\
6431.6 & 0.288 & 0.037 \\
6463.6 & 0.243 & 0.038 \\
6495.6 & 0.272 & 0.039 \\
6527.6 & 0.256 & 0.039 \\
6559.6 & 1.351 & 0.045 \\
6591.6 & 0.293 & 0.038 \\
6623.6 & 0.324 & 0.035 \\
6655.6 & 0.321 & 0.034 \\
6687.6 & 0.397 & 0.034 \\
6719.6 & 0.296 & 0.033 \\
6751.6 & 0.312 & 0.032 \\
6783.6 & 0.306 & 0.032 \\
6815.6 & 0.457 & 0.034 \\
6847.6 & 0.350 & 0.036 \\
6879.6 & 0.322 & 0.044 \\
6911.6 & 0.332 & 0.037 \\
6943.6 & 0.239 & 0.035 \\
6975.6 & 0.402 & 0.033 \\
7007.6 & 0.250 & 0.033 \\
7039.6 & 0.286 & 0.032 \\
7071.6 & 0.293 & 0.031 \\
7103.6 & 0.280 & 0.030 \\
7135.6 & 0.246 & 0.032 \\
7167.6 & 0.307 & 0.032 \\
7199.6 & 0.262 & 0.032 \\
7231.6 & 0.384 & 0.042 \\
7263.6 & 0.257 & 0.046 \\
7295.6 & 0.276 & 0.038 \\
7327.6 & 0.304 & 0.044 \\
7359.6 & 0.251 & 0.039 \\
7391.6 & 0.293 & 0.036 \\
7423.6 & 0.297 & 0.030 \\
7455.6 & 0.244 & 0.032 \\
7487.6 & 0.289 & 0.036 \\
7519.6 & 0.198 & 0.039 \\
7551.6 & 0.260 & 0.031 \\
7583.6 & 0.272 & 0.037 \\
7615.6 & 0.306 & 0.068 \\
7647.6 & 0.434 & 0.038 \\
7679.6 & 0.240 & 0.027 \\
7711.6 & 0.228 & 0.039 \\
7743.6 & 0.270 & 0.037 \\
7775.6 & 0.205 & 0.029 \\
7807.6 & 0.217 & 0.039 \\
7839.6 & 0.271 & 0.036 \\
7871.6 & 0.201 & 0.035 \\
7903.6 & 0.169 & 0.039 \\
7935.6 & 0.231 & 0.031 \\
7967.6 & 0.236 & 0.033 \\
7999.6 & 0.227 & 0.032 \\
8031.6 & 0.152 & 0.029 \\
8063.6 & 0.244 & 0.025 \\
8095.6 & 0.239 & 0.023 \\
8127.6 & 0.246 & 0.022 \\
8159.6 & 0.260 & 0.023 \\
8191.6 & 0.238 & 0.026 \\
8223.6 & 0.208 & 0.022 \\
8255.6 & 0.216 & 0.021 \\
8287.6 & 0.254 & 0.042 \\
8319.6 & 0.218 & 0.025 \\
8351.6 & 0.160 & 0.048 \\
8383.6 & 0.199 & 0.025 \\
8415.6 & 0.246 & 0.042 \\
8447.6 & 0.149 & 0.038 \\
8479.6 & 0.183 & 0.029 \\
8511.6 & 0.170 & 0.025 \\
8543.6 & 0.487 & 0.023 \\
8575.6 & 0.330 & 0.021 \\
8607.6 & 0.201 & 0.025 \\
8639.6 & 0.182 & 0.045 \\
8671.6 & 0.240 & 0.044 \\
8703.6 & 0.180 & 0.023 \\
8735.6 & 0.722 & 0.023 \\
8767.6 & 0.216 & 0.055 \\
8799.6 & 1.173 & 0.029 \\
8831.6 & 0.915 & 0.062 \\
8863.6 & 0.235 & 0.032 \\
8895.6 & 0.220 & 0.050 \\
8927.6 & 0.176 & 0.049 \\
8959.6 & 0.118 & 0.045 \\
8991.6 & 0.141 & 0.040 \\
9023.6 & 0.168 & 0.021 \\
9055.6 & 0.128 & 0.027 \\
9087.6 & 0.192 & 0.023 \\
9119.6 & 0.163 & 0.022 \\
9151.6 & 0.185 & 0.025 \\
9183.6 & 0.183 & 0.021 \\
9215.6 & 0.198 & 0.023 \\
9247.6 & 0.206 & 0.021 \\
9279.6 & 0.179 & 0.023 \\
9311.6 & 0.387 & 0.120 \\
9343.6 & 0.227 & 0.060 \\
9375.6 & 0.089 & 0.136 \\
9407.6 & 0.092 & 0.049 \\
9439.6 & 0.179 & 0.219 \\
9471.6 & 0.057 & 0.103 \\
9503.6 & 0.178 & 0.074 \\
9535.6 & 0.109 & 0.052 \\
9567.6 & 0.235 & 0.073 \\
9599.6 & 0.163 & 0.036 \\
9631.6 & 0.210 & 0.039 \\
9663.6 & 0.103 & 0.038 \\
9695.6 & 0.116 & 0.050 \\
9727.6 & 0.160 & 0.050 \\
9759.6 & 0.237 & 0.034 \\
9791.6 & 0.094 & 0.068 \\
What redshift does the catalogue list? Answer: 0.76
